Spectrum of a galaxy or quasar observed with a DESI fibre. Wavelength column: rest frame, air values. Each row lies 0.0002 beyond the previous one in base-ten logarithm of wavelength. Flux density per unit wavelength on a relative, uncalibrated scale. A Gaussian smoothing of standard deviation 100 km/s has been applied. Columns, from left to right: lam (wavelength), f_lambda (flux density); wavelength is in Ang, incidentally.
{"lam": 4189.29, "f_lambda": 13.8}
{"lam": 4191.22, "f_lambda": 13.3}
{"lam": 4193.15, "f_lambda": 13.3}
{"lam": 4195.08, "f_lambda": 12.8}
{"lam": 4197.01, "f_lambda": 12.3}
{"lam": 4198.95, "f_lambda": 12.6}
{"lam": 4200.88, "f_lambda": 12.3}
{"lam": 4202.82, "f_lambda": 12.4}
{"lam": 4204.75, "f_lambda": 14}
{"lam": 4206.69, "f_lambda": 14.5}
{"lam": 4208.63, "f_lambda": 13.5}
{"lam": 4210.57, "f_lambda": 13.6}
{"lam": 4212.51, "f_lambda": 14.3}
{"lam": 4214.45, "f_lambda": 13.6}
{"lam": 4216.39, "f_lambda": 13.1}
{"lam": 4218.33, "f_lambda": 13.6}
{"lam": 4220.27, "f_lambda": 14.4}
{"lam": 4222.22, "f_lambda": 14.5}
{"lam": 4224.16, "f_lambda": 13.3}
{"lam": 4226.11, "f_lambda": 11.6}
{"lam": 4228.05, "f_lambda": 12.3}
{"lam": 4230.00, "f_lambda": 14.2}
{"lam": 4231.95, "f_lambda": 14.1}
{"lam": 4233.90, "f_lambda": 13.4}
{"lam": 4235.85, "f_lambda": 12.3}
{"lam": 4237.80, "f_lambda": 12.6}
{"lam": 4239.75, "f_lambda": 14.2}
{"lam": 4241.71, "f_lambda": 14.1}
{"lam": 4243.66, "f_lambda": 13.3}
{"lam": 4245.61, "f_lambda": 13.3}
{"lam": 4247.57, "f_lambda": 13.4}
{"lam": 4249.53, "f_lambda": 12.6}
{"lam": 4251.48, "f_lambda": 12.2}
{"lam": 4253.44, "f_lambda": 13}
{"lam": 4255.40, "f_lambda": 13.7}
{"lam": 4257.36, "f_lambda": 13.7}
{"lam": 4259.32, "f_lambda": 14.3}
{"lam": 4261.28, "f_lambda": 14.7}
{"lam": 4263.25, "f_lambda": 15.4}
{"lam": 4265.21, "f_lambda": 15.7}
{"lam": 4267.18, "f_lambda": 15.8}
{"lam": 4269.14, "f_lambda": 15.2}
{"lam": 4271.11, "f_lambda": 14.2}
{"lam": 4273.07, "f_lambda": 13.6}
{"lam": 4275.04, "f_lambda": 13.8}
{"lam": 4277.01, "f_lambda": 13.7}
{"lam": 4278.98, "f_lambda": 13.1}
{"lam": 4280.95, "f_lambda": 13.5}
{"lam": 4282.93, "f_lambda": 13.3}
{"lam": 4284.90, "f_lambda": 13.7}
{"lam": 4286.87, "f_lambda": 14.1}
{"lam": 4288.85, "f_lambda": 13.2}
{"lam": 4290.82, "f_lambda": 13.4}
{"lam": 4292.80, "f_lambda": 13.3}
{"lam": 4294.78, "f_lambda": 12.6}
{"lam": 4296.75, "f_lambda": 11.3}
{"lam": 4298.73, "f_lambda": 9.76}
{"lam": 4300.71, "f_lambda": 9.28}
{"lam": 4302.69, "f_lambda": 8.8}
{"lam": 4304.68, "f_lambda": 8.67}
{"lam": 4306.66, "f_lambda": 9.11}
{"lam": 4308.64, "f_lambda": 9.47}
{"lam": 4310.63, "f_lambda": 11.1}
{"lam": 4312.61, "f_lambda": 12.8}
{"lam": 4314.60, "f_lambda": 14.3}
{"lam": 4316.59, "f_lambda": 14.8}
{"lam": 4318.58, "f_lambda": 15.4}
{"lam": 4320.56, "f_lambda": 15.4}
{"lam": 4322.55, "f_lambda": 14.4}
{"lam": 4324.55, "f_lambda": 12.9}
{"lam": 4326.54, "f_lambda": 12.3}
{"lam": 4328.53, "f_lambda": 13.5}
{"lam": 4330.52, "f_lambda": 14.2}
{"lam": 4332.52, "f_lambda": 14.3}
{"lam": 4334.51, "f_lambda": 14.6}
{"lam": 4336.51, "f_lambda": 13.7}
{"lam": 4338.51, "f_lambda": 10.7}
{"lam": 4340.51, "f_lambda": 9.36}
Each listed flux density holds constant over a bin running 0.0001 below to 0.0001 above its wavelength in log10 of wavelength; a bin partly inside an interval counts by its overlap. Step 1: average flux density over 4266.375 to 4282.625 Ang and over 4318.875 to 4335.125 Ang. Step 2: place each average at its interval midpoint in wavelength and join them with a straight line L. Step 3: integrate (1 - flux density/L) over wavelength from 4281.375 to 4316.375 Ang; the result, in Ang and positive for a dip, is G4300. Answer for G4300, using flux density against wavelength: 5.7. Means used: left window 14.1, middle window 11.8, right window 14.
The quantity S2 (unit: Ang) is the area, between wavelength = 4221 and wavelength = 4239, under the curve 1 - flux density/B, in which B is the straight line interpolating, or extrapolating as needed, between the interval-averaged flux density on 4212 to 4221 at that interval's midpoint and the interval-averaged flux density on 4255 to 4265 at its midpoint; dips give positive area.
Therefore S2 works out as 1.1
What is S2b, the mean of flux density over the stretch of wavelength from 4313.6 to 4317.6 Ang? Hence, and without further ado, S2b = 14.5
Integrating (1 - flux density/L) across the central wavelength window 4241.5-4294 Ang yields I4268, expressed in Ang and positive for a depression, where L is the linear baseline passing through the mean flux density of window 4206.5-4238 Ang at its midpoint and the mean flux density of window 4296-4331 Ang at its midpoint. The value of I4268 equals -4.36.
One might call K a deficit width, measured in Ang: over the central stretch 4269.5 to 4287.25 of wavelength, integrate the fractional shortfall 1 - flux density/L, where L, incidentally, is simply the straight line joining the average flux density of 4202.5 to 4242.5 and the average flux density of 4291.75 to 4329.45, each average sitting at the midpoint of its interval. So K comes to -1.6 Ang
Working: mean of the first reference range 13.5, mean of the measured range 13.7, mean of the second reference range 12.1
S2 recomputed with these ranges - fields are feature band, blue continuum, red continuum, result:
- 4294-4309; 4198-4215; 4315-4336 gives 4.5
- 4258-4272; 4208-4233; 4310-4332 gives -1.4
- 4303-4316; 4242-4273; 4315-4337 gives 2.9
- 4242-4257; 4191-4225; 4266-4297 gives 0.5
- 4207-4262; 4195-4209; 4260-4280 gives 1.1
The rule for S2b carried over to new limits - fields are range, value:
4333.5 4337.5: 14.2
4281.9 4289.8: 13.6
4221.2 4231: 13.2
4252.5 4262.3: 13.9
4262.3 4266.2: 15.5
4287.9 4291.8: 13.3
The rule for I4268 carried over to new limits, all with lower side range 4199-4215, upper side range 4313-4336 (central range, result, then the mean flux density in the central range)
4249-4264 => 0.1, 13.7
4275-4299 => 1.5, 13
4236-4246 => 0.2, 13.4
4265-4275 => -0.7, 14.7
